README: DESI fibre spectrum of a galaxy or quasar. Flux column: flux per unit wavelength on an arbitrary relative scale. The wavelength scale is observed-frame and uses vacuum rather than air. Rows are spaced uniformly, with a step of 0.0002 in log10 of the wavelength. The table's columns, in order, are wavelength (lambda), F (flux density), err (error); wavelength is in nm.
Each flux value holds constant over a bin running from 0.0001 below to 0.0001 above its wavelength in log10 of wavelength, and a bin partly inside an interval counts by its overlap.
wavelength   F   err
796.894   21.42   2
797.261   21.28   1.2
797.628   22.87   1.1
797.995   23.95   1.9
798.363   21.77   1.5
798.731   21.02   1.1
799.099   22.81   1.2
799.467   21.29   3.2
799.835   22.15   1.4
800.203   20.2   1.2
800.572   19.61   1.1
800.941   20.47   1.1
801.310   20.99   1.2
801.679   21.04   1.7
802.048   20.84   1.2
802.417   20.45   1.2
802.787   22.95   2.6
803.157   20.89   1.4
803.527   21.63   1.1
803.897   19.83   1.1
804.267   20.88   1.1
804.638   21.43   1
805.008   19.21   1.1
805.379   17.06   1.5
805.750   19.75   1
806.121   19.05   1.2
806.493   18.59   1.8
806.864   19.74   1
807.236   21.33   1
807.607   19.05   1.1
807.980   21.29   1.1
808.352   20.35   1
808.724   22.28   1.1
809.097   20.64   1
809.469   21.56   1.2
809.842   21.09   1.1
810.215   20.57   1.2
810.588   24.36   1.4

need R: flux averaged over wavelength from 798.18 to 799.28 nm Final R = 21.9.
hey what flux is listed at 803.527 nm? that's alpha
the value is 21.63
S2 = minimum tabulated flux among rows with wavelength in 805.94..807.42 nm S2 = 18.59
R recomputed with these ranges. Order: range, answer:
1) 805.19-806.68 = 18.6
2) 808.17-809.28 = 21.1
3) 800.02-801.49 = 20.3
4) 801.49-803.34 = 21.2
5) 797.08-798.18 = 22.7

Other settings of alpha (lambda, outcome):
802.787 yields 22.95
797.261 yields 21.28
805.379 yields 17.06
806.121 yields 19.05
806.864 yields 19.74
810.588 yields 24.36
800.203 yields 20.2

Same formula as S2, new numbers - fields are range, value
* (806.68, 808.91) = 19.05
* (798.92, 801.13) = 19.61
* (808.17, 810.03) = 20.35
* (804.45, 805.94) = 17.06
